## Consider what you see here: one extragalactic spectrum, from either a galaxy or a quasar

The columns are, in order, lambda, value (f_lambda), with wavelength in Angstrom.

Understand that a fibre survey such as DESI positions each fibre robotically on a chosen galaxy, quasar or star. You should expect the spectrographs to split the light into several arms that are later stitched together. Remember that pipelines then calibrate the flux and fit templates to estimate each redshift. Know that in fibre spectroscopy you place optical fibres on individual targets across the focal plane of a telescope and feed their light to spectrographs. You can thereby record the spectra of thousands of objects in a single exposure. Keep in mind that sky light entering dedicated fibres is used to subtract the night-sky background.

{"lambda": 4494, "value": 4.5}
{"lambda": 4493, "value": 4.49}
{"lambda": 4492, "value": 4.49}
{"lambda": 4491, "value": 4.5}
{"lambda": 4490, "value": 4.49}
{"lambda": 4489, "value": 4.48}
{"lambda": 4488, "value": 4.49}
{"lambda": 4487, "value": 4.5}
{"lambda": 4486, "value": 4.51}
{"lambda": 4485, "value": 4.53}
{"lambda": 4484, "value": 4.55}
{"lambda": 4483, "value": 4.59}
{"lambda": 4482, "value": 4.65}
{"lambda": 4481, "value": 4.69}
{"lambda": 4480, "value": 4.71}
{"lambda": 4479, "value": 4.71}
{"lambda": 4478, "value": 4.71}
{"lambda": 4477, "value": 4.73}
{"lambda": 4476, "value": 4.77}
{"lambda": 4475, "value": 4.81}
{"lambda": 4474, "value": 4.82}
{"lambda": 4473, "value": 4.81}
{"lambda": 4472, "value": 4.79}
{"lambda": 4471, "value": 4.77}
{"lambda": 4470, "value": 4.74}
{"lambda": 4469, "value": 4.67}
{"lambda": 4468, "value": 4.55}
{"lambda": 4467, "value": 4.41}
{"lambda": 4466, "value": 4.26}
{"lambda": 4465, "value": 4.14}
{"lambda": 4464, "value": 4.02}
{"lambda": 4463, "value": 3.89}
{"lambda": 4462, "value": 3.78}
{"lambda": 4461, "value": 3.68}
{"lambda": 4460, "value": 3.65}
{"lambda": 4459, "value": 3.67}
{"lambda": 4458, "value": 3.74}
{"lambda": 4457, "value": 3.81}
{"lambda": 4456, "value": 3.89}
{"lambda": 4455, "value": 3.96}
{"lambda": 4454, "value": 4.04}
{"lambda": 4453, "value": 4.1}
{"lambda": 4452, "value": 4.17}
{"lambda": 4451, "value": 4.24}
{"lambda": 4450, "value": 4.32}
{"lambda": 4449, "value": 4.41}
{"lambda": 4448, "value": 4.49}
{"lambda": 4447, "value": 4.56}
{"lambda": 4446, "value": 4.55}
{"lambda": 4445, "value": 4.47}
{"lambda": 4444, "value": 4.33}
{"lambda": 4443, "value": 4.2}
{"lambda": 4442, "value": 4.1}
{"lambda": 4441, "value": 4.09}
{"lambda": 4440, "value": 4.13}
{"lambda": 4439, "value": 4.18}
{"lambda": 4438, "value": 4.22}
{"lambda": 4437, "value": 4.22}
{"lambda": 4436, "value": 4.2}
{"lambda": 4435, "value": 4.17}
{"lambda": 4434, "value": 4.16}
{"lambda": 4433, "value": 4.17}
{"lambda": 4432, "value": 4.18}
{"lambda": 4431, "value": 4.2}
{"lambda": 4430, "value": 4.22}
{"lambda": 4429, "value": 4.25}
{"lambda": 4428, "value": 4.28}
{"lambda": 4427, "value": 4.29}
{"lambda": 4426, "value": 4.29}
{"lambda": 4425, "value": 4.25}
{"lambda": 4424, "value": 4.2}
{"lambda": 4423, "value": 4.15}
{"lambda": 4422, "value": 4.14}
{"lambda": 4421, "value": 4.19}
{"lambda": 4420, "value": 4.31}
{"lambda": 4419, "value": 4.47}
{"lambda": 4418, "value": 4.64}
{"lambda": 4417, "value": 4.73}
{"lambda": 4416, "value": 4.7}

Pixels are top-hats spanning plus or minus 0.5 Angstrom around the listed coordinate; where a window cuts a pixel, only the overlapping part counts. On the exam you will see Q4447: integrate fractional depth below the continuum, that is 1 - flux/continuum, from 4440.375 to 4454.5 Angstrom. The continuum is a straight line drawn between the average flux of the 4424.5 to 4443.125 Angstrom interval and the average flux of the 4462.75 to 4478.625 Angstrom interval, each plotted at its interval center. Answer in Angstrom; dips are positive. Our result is 0.1 Angstrom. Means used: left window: 4.2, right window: 4.57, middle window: 4.29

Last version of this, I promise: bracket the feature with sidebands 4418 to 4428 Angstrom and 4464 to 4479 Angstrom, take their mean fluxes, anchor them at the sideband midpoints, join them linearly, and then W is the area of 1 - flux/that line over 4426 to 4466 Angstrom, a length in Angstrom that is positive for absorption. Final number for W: 2.7 Angstrom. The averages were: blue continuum 4.28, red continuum 4.62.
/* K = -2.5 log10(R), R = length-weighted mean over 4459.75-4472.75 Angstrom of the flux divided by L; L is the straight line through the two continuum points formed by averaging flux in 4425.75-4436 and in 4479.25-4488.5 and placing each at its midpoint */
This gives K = 0.05 mag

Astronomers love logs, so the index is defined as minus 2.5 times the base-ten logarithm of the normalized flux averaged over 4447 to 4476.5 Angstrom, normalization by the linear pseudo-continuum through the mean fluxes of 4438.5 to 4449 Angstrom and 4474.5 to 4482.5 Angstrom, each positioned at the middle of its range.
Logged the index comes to 0.07 mag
